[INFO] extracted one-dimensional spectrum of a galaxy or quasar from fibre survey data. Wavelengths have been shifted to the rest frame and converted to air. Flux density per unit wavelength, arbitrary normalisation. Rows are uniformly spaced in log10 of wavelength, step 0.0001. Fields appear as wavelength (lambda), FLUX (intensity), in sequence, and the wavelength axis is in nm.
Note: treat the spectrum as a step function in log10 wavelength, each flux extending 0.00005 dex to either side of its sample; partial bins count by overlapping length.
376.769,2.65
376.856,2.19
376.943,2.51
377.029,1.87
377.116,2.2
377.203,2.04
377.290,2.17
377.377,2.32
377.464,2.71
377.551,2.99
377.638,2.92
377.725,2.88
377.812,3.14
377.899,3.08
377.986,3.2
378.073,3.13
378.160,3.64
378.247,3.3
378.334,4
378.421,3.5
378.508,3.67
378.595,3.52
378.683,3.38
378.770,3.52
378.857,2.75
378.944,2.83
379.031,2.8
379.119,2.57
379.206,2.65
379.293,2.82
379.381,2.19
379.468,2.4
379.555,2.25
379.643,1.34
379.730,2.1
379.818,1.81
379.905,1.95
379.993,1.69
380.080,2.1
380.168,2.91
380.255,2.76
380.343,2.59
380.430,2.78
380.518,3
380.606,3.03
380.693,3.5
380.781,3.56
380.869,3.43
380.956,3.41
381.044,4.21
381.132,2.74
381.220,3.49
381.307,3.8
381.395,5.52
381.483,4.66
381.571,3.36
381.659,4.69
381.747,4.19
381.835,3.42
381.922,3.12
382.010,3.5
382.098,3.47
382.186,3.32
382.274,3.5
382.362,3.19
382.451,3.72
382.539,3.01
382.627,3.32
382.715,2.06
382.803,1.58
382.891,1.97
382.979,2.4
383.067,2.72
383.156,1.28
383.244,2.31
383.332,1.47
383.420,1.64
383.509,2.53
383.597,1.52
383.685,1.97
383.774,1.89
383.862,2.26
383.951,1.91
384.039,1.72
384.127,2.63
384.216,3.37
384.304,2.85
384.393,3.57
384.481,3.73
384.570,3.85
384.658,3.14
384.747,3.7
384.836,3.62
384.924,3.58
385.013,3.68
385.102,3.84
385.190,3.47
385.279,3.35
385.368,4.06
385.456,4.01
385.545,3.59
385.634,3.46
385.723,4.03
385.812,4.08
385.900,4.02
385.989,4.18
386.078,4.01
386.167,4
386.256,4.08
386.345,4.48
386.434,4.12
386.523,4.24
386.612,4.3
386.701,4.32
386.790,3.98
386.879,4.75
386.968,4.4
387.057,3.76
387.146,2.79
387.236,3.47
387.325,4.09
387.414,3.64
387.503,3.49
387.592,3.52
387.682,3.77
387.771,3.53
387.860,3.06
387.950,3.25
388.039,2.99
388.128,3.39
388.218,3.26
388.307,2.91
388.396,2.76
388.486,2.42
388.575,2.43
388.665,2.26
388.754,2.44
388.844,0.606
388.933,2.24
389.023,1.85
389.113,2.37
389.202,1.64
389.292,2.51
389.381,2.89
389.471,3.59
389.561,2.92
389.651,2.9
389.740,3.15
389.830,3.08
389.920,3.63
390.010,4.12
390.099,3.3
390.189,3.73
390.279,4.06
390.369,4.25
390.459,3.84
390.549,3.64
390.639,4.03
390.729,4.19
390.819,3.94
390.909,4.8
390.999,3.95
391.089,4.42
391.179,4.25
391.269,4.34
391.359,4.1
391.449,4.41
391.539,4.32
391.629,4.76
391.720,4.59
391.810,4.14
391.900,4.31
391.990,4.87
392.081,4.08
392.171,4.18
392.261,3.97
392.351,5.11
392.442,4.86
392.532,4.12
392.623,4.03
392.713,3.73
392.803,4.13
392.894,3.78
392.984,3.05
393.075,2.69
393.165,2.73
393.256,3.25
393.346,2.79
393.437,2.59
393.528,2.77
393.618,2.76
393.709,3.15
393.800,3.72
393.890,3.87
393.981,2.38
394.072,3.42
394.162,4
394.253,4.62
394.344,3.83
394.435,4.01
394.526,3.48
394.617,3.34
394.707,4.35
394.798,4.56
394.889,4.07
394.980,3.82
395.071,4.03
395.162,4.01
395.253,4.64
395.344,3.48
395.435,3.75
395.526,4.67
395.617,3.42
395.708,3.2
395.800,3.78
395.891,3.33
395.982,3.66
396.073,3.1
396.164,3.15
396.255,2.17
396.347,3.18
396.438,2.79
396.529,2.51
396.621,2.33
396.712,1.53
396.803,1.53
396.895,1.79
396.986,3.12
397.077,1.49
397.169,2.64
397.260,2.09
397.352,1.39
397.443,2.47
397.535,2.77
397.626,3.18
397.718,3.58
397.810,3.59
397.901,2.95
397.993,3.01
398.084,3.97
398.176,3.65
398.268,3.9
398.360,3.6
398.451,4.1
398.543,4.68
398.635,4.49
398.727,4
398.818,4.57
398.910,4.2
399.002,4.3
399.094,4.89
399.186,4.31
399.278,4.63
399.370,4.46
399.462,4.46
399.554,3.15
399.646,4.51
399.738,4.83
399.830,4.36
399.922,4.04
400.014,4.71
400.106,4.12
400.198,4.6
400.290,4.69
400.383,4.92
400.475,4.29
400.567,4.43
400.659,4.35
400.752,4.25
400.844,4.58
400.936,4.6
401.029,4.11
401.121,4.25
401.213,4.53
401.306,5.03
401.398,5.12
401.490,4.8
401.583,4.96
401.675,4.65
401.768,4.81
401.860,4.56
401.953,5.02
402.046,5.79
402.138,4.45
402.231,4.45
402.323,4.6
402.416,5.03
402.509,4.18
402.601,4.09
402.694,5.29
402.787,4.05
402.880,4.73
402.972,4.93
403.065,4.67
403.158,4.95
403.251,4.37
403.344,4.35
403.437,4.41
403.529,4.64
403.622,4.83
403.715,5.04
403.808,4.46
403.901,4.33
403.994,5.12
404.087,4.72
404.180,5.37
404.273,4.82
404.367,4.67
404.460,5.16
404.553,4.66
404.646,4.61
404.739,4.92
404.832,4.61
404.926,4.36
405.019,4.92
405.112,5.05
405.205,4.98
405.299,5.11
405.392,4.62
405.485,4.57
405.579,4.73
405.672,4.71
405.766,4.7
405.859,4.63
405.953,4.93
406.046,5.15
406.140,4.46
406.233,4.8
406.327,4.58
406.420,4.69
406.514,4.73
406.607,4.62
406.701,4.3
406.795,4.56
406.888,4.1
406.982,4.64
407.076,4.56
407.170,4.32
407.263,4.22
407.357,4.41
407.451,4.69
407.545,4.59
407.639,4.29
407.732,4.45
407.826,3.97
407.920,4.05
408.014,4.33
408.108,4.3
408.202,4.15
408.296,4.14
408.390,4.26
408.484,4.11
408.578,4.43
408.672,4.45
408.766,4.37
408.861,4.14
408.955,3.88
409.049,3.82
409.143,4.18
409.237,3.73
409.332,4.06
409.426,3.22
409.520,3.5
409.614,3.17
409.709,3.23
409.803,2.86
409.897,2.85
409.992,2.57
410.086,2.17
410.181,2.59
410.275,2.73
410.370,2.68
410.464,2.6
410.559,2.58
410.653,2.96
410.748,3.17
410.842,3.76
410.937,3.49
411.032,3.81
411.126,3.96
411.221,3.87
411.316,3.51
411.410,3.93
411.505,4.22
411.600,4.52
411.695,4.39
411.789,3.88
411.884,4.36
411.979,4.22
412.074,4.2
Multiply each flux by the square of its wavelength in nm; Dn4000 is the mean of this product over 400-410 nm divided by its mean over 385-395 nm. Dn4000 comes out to 1.3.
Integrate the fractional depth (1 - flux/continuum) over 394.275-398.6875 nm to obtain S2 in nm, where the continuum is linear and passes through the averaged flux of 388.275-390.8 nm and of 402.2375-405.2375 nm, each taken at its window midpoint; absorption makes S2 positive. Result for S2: 0.60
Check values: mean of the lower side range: 3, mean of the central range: 3.3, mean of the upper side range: 4.71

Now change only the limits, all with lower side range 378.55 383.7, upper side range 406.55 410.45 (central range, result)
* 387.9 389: 0.20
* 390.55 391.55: -0.30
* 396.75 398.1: 0.34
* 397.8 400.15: -0.40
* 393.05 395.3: -0.14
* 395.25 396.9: 0.18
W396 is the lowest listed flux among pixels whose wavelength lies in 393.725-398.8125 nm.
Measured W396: 1.39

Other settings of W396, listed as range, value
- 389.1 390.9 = 1.64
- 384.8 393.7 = 0.606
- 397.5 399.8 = 2.77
